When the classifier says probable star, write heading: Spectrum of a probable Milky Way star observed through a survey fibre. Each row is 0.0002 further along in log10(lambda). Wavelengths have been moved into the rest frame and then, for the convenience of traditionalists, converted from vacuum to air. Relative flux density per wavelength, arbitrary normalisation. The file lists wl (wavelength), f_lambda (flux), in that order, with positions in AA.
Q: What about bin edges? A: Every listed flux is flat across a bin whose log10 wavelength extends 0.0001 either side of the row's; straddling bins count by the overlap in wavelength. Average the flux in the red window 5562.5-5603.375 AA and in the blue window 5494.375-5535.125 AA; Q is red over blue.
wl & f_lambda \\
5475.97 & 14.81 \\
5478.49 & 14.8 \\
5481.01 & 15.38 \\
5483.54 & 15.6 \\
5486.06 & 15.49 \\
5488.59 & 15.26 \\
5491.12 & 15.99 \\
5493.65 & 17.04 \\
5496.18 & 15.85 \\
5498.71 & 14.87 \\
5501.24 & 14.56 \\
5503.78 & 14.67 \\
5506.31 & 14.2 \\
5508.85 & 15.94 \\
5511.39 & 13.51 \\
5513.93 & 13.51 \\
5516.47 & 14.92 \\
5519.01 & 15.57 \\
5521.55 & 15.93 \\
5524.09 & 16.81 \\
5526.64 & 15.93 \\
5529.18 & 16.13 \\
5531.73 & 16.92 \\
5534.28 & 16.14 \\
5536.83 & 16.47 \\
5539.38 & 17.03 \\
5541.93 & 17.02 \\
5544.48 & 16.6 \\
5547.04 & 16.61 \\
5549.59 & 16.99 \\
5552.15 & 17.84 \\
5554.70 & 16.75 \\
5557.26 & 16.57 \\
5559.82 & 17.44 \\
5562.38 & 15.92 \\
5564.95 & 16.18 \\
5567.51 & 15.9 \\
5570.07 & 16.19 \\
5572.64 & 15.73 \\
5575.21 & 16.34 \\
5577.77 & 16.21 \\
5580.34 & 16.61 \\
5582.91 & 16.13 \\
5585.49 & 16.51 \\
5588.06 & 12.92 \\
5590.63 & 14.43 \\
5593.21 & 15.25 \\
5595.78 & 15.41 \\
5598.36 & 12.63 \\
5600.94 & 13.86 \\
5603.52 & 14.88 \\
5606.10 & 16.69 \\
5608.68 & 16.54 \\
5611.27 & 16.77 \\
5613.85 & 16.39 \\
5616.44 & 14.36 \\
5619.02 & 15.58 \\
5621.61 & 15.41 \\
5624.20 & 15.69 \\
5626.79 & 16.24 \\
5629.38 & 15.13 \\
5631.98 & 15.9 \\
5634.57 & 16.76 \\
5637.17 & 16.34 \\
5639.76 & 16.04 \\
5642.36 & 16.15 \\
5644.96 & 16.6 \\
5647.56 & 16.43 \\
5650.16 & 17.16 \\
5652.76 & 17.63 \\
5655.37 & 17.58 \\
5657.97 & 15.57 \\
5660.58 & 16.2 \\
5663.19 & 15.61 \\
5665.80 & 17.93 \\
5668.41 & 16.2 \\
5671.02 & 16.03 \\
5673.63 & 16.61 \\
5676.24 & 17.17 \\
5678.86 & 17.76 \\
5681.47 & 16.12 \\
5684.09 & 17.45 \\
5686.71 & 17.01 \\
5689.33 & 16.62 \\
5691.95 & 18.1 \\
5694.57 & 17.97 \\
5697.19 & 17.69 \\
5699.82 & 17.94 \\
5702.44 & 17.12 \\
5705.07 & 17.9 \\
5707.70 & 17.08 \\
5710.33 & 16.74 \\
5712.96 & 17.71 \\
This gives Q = 1.00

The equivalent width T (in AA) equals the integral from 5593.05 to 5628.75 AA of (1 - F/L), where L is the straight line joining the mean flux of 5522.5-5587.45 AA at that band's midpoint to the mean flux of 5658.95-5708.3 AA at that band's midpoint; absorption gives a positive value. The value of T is 2.8 AA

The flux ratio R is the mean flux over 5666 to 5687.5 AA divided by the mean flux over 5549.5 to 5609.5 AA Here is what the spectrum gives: 1.07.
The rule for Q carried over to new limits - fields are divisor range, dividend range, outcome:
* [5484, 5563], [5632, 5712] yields 1.06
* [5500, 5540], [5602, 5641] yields 1.03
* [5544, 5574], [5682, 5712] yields 1.05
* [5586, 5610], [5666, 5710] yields 1.16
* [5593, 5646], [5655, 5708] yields 1.09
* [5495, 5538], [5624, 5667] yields 1.07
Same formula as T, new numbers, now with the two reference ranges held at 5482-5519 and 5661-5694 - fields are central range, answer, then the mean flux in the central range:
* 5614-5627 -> 0.7 AA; 15.5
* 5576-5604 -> 1.7 AA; 15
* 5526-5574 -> -2.9 AA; 16.6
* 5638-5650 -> 0.1 AA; 16.4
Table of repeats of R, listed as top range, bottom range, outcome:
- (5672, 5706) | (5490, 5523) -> 1.15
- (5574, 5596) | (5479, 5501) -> 1.00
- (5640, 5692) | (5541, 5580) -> 1.01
